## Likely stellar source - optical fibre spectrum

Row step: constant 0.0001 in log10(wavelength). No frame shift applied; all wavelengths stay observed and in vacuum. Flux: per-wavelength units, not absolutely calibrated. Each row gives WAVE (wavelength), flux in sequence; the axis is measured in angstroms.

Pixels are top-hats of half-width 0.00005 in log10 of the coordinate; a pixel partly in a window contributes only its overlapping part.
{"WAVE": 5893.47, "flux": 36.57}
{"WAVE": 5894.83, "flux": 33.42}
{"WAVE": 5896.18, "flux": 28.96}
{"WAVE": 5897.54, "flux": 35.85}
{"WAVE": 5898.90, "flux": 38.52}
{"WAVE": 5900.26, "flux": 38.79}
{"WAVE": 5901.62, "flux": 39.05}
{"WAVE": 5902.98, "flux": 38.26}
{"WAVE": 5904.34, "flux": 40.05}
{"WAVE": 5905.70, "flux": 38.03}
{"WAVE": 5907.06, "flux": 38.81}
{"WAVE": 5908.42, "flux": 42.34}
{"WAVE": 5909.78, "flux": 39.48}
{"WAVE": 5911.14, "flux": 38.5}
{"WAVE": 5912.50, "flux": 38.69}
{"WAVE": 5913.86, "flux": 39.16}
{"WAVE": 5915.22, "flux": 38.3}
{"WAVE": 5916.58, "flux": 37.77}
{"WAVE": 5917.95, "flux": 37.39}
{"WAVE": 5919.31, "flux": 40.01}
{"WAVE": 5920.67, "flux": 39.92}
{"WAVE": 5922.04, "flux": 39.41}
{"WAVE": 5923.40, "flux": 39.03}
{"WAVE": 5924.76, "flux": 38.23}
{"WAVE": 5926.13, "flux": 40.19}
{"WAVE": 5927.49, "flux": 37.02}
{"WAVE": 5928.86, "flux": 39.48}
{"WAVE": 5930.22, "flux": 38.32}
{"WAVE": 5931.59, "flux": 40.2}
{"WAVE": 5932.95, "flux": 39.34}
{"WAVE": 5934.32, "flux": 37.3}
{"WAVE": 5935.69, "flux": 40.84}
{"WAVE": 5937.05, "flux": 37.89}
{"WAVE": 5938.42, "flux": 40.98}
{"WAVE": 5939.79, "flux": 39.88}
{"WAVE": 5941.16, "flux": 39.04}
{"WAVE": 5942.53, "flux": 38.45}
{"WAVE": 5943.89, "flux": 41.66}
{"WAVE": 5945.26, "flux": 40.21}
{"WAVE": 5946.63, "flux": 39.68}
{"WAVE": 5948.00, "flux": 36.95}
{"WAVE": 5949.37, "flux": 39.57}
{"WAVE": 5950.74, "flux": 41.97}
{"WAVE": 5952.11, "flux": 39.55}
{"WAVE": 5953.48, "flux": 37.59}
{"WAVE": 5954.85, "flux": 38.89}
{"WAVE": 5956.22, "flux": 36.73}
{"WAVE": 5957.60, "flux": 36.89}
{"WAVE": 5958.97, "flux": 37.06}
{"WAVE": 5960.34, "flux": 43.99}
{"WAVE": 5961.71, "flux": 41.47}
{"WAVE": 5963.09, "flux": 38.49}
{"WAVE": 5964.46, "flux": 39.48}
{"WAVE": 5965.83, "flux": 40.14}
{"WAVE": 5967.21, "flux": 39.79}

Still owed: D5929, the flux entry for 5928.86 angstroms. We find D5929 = 39.48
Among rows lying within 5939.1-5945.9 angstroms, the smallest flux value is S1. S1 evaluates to 38.45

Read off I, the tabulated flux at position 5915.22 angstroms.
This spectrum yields 38.3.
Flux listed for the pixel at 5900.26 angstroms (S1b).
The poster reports 38.79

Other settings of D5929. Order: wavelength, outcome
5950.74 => 41.97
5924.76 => 38.23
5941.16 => 39.04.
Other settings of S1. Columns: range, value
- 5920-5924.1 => 39.03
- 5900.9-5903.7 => 38.26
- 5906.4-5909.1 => 38.81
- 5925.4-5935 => 37.02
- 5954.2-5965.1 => 36.73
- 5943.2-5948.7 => 36.95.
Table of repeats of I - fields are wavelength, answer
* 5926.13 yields 40.19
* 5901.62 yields 39.05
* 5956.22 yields 36.73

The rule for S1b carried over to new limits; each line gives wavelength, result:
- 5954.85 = 38.89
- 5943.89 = 41.66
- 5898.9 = 38.52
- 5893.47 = 36.57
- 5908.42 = 42.34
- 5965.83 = 40.14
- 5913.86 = 39.16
